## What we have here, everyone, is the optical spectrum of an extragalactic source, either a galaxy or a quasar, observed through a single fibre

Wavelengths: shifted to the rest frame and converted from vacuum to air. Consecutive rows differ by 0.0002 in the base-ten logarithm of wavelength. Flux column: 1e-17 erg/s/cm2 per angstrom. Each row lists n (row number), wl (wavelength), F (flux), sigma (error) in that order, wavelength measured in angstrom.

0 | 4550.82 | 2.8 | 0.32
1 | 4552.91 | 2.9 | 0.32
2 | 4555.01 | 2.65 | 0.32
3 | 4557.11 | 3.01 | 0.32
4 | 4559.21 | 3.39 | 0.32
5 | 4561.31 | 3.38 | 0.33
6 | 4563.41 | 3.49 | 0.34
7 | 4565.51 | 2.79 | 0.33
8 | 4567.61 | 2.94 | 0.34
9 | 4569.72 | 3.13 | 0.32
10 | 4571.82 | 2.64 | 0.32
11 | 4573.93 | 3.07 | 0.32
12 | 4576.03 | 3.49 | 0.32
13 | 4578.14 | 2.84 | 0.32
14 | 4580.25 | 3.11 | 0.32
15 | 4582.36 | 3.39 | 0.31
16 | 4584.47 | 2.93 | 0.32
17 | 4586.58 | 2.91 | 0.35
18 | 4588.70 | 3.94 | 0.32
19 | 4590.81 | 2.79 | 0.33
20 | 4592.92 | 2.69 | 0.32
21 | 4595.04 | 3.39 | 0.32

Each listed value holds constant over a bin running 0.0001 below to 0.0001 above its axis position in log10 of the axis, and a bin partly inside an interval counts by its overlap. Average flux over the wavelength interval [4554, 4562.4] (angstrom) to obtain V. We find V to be 3.11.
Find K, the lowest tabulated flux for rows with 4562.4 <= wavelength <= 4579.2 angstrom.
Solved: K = 2.64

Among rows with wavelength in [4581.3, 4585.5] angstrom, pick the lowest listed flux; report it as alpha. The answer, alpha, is 2.93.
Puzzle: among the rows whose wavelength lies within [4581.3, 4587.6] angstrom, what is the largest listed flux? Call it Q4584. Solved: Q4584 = 3.39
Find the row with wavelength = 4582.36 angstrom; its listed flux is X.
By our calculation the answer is 3.39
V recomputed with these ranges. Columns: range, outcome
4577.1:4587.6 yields 3.04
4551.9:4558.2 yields 2.85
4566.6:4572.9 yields 2.9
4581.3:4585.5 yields 3.16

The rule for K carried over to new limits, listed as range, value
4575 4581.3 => 2.84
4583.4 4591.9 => 2.79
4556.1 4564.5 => 3.01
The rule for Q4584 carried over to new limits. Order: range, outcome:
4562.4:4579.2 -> 3.49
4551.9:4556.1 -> 2.9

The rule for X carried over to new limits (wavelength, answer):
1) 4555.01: 2.65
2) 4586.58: 2.91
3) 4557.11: 3.01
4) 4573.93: 3.07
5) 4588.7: 3.94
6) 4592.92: 2.69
